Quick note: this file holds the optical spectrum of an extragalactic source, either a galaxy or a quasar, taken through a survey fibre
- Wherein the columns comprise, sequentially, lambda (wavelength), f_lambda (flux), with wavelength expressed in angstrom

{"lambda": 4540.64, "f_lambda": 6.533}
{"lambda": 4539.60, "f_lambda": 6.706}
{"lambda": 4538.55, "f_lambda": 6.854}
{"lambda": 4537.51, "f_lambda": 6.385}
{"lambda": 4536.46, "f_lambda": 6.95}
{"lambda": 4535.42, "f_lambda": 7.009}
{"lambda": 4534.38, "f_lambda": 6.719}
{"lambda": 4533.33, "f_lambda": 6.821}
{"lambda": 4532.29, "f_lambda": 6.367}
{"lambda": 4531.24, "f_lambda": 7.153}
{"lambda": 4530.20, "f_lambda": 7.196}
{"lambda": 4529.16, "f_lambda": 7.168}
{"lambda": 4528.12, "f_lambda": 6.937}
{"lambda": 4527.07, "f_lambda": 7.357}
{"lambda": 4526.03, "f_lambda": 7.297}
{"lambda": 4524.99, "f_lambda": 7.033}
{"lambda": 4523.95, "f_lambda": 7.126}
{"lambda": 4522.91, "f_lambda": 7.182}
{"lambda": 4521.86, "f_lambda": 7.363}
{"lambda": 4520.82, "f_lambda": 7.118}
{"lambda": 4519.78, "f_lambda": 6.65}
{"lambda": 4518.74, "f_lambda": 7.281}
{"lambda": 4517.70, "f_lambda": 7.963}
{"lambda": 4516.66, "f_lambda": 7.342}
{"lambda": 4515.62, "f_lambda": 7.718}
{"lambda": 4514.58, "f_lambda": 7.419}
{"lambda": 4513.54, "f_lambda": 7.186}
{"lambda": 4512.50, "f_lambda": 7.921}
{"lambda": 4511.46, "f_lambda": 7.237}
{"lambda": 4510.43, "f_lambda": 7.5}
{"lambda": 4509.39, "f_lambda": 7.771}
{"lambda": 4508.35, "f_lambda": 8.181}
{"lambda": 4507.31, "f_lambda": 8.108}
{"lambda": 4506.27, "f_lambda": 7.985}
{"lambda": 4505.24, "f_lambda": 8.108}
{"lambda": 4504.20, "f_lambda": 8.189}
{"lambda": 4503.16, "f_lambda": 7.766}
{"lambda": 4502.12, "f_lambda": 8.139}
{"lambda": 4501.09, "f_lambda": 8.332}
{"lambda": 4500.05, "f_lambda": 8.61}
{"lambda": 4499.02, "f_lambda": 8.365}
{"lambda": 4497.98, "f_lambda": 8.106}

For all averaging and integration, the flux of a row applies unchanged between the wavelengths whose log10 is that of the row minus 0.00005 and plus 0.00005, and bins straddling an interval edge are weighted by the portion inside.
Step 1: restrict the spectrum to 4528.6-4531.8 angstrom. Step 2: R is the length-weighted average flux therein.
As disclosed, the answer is 7.17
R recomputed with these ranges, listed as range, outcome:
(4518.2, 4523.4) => 7.11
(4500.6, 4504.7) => 8.11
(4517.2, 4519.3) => 7.6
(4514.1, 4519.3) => 7.54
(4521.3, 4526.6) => 7.2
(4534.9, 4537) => 6.98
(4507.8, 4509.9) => 7.96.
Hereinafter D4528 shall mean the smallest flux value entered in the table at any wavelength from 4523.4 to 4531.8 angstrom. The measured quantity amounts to 6.937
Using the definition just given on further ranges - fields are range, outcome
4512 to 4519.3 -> 7.186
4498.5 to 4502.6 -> 8.139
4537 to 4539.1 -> 6.385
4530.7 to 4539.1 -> 6.367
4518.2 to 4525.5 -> 6.65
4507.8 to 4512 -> 7.237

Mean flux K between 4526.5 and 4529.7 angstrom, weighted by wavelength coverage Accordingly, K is 7.16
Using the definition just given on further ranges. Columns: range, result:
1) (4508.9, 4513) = 7.62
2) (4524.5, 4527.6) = 7.22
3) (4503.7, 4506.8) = 8.1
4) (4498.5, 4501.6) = 8.44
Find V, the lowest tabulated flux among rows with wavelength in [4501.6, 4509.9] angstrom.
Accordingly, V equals 7.766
